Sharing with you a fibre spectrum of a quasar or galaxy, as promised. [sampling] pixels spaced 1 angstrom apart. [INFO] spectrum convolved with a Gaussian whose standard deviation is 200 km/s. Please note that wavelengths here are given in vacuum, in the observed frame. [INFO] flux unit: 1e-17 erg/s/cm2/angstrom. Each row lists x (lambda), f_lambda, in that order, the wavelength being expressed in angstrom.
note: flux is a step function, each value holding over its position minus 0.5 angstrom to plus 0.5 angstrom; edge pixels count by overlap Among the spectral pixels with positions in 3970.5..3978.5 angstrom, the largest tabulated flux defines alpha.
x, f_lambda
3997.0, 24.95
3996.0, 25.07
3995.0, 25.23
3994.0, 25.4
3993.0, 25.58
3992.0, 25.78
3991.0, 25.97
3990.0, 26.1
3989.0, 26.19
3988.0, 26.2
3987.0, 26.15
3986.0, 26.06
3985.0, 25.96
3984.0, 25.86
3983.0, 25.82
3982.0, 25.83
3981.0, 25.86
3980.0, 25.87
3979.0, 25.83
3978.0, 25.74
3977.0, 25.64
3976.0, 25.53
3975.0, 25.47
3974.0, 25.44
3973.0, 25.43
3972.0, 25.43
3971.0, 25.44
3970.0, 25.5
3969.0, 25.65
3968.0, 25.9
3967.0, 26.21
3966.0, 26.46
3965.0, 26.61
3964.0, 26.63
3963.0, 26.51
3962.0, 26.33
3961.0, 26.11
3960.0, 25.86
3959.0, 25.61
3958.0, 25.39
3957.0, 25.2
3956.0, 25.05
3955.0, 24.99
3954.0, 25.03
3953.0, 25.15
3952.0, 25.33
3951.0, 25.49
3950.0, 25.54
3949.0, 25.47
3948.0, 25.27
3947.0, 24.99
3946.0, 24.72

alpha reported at 25.74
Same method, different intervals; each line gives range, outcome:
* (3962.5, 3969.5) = 26.63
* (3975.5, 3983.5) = 25.87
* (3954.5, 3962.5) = 26.33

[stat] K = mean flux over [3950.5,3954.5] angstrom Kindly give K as 25.2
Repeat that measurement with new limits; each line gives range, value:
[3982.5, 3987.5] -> 26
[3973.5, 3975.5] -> 25.5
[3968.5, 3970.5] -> 25.6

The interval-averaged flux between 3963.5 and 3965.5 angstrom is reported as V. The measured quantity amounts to 26.6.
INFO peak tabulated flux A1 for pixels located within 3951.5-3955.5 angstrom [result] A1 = 25.33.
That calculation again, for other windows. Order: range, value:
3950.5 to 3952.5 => 25.49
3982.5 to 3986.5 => 26.06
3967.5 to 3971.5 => 25.9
